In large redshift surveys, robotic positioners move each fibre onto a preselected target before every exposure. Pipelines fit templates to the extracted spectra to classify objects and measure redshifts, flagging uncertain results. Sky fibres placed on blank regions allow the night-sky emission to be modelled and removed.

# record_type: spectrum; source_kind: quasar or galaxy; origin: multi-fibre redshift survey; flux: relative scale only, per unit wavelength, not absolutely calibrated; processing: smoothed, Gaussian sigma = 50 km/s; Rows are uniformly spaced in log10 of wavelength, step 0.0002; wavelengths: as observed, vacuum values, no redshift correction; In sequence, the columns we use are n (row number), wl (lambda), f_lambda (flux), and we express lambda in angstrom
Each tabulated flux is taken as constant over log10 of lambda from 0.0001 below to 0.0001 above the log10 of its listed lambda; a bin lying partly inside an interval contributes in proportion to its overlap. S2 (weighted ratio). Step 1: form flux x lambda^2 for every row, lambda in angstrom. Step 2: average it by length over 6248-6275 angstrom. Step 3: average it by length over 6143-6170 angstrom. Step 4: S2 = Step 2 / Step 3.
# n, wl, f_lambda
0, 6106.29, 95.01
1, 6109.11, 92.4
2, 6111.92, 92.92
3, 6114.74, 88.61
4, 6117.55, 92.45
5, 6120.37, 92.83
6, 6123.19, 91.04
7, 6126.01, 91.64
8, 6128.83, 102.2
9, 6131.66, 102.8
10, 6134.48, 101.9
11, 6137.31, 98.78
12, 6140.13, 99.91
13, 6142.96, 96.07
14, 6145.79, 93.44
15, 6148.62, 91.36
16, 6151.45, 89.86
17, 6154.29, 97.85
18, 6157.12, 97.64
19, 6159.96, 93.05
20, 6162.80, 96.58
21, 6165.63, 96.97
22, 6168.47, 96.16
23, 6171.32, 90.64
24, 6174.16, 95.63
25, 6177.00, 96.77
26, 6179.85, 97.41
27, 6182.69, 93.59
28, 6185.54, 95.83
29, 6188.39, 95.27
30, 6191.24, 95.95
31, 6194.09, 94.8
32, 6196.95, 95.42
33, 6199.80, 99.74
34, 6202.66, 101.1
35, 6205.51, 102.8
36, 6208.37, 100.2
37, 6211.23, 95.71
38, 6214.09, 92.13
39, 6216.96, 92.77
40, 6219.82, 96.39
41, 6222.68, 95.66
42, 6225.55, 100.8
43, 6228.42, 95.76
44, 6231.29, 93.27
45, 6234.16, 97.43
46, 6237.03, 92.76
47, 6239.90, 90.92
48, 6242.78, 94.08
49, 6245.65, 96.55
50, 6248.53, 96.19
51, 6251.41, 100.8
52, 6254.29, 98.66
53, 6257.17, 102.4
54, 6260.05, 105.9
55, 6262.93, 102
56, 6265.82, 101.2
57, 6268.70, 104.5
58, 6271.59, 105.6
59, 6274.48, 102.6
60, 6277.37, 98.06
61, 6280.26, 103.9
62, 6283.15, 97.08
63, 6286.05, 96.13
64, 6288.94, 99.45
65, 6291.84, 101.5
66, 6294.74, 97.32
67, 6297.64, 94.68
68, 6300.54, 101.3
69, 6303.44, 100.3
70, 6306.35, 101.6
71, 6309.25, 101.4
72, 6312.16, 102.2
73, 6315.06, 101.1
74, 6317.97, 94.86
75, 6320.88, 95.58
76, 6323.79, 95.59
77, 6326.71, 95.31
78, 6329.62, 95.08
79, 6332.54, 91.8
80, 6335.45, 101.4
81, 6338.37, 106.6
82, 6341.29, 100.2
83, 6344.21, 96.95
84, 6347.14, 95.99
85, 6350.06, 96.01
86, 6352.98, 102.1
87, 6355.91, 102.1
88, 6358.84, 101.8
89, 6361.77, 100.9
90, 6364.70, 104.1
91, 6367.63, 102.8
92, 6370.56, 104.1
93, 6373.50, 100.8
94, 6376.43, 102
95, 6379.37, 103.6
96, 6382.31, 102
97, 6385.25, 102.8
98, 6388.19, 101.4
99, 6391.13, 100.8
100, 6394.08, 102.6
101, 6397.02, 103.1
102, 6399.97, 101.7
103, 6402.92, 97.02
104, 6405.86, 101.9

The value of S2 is 1.11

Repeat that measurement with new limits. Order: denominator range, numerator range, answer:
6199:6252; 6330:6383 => 1.09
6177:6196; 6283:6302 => 1.06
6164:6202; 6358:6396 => 1.14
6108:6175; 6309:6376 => 1.12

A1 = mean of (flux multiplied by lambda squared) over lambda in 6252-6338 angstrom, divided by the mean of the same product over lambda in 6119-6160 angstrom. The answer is 1.09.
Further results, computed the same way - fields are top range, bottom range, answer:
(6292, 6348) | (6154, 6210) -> 1.06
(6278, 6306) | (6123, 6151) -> 1.07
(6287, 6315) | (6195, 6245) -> 1.07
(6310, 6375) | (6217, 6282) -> 1.04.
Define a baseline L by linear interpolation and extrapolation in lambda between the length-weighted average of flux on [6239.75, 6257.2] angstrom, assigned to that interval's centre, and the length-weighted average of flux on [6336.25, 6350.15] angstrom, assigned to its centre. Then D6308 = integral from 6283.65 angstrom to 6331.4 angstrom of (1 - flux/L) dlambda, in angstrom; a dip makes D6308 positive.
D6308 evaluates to 0.16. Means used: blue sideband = 97.1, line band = 98.3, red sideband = 99.5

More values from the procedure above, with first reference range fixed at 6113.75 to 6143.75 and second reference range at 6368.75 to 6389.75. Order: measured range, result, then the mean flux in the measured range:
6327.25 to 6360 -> 0.83 angstrom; 99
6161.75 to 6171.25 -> 0.15 angstrom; 95.7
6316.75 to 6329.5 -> 0.72 angstrom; 95.3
